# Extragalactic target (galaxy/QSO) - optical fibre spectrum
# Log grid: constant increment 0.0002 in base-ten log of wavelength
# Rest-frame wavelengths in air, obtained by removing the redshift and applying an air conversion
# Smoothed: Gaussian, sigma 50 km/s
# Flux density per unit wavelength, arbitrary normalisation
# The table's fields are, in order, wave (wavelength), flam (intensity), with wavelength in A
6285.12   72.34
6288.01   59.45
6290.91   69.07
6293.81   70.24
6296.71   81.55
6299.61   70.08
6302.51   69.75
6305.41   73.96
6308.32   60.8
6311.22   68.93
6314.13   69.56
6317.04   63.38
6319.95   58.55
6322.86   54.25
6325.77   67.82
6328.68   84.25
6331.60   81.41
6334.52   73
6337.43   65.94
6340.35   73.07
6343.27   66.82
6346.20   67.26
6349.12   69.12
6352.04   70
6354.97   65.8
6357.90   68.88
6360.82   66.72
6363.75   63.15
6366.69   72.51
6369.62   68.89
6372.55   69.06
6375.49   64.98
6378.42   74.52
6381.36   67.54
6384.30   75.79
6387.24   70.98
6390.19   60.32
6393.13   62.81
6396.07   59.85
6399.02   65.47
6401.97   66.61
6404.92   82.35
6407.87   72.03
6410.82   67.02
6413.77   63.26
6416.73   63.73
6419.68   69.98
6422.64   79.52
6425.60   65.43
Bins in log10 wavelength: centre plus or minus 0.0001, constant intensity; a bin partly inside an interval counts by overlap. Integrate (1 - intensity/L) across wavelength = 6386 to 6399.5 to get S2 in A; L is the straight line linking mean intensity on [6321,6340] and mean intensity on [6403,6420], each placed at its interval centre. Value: 1.22 A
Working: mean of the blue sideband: 71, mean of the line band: 63.6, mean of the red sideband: 69.6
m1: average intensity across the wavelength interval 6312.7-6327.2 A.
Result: 62.7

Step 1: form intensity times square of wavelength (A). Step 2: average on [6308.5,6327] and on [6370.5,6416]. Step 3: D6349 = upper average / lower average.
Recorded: 1.10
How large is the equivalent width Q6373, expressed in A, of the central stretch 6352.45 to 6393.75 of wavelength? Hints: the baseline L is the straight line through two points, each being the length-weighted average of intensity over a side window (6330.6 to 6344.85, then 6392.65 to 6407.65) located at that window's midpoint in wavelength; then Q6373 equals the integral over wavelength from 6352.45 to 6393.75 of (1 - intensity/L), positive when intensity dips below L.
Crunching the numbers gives 0.9 A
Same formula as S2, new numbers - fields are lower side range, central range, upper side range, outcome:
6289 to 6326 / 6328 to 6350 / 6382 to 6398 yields -1.8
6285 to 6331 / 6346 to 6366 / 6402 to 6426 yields 0.5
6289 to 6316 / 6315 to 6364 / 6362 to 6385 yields 1.0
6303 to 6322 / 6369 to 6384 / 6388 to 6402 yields -1.4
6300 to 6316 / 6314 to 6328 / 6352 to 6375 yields 1.1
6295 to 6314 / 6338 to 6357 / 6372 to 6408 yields 0.3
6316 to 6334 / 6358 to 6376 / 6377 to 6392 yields 0.4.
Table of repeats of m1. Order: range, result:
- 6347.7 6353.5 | 69.6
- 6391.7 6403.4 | 63.7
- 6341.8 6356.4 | 67.8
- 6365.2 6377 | 68.9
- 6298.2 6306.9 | 71.2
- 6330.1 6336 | 77.2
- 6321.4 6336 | 72.2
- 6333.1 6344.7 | 69.7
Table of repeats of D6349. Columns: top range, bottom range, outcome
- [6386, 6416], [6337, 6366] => 1.00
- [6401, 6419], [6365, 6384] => 1.00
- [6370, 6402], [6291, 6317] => 0.98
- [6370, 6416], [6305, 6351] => 1.01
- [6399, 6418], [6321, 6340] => 0.99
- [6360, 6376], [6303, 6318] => 1.02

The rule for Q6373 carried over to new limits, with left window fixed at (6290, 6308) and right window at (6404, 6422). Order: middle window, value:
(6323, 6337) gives -0.49 A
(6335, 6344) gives 0.24 A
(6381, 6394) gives 0.47 A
